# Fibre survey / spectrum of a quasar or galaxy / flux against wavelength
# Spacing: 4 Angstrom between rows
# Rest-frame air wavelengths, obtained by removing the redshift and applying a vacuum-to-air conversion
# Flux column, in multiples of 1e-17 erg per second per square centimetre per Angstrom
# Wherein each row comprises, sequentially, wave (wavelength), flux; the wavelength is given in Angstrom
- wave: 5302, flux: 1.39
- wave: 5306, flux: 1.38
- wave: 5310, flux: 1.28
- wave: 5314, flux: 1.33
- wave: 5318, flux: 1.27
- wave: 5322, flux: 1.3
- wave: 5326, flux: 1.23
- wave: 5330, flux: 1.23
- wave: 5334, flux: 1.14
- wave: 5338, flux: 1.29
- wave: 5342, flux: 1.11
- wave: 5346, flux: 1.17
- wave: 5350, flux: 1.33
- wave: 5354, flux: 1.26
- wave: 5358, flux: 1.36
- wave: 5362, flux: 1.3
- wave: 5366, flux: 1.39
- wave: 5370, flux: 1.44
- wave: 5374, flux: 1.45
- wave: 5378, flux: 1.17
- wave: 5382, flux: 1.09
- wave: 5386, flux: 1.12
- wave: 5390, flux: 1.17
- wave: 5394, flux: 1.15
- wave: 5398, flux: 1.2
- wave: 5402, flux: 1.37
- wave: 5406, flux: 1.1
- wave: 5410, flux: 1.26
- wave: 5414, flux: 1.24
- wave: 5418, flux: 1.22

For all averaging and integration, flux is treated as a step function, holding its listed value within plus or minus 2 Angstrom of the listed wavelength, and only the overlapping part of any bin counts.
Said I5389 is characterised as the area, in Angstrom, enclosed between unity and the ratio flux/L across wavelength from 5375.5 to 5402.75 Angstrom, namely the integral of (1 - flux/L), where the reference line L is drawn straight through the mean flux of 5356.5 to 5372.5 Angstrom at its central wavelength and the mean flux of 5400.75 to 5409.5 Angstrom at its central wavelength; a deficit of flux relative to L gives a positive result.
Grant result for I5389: 2.3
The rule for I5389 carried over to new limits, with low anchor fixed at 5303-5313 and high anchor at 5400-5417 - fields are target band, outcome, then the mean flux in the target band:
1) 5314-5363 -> 2.1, 1.25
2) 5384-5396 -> 1.1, 1.15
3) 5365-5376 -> -1.3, 1.43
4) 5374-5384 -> 0.6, 1.19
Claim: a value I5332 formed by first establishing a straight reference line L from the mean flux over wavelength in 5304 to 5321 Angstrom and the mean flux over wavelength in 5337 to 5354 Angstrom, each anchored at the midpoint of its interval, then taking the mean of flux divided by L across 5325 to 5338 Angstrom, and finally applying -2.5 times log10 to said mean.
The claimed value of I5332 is 0.04 mag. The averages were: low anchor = 1.31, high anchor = 1.23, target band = 1.21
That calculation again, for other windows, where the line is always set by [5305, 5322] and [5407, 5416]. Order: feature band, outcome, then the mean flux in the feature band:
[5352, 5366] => -0.037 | 1.32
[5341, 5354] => 0.055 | 1.22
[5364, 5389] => -0.010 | 1.27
